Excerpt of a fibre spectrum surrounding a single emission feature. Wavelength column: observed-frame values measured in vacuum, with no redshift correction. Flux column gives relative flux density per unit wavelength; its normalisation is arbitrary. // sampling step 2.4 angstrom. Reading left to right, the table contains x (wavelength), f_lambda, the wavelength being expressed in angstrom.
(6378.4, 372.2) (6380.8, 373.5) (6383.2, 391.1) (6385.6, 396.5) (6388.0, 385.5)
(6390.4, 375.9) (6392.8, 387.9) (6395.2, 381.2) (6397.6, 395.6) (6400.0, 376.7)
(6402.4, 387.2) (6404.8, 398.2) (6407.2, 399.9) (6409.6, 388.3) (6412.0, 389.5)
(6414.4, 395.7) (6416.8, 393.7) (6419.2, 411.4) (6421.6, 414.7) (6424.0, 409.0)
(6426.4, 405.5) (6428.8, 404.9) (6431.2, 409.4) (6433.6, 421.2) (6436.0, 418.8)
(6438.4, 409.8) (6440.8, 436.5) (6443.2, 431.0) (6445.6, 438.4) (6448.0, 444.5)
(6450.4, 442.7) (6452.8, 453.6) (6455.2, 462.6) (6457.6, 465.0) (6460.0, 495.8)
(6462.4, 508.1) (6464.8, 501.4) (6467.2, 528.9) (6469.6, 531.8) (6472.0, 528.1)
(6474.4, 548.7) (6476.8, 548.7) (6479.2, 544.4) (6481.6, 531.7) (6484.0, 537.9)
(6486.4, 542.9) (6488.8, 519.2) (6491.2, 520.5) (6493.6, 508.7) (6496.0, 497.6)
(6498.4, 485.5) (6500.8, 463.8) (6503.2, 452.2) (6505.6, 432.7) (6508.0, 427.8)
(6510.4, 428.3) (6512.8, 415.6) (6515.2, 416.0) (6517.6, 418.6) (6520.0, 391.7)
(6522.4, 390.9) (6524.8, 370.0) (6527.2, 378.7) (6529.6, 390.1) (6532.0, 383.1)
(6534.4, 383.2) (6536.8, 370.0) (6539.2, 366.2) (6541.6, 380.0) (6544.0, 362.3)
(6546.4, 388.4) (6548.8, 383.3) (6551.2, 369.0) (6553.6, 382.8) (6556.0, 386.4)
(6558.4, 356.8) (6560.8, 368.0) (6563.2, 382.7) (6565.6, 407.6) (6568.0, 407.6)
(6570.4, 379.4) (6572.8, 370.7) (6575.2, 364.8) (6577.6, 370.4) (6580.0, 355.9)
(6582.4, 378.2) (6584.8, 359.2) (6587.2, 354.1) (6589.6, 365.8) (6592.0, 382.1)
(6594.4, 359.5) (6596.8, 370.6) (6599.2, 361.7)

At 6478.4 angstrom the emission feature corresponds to Mg II 2798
